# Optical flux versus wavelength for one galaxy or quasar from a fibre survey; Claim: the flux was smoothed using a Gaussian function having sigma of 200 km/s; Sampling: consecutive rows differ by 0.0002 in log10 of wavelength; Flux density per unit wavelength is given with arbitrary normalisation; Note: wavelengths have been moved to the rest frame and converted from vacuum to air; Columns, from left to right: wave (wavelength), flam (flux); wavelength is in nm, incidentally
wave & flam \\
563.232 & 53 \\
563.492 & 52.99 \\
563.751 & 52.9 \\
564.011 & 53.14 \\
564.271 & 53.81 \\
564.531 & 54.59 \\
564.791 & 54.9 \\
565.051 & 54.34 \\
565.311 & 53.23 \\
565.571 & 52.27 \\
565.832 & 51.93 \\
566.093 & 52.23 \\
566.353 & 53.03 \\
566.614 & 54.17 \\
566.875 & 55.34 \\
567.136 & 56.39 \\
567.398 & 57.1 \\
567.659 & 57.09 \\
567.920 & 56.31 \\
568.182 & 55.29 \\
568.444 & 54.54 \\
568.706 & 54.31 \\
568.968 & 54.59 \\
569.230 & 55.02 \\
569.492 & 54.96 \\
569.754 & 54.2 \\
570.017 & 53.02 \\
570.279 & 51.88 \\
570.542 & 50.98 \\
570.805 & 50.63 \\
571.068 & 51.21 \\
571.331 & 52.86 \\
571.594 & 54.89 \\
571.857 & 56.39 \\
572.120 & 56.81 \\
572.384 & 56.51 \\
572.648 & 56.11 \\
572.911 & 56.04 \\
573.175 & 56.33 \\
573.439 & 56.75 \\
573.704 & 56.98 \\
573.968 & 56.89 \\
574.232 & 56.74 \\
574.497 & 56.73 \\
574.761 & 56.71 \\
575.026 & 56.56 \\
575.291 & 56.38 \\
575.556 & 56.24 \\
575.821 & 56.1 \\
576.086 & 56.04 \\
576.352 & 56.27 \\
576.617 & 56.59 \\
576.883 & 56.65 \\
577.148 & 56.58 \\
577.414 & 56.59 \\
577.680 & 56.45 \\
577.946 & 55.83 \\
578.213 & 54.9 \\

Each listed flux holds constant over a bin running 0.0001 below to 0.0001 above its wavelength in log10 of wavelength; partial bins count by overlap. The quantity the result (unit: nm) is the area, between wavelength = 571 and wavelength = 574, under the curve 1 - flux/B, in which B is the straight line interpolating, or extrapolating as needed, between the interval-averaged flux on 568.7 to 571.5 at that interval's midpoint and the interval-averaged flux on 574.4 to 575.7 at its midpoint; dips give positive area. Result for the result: -0.053 nm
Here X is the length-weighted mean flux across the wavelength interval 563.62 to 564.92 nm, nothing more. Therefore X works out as 53.9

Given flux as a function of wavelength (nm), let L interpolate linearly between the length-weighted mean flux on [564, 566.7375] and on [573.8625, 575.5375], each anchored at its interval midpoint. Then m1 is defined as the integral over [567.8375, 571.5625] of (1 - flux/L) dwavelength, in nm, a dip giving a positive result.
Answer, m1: 0.092 nm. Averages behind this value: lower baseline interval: 53.4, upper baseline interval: 56.6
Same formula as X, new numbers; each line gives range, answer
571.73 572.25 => 56.6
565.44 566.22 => 52.1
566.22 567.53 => 55.2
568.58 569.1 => 54.5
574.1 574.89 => 56.7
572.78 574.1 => 56.6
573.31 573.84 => 56.8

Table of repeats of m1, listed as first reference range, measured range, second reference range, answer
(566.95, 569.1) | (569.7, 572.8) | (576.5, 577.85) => 0.12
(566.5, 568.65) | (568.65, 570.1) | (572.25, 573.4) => 0.04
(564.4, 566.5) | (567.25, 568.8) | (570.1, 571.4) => -0.10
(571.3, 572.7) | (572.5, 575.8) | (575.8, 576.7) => -0.03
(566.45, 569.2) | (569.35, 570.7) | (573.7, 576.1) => 0.07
